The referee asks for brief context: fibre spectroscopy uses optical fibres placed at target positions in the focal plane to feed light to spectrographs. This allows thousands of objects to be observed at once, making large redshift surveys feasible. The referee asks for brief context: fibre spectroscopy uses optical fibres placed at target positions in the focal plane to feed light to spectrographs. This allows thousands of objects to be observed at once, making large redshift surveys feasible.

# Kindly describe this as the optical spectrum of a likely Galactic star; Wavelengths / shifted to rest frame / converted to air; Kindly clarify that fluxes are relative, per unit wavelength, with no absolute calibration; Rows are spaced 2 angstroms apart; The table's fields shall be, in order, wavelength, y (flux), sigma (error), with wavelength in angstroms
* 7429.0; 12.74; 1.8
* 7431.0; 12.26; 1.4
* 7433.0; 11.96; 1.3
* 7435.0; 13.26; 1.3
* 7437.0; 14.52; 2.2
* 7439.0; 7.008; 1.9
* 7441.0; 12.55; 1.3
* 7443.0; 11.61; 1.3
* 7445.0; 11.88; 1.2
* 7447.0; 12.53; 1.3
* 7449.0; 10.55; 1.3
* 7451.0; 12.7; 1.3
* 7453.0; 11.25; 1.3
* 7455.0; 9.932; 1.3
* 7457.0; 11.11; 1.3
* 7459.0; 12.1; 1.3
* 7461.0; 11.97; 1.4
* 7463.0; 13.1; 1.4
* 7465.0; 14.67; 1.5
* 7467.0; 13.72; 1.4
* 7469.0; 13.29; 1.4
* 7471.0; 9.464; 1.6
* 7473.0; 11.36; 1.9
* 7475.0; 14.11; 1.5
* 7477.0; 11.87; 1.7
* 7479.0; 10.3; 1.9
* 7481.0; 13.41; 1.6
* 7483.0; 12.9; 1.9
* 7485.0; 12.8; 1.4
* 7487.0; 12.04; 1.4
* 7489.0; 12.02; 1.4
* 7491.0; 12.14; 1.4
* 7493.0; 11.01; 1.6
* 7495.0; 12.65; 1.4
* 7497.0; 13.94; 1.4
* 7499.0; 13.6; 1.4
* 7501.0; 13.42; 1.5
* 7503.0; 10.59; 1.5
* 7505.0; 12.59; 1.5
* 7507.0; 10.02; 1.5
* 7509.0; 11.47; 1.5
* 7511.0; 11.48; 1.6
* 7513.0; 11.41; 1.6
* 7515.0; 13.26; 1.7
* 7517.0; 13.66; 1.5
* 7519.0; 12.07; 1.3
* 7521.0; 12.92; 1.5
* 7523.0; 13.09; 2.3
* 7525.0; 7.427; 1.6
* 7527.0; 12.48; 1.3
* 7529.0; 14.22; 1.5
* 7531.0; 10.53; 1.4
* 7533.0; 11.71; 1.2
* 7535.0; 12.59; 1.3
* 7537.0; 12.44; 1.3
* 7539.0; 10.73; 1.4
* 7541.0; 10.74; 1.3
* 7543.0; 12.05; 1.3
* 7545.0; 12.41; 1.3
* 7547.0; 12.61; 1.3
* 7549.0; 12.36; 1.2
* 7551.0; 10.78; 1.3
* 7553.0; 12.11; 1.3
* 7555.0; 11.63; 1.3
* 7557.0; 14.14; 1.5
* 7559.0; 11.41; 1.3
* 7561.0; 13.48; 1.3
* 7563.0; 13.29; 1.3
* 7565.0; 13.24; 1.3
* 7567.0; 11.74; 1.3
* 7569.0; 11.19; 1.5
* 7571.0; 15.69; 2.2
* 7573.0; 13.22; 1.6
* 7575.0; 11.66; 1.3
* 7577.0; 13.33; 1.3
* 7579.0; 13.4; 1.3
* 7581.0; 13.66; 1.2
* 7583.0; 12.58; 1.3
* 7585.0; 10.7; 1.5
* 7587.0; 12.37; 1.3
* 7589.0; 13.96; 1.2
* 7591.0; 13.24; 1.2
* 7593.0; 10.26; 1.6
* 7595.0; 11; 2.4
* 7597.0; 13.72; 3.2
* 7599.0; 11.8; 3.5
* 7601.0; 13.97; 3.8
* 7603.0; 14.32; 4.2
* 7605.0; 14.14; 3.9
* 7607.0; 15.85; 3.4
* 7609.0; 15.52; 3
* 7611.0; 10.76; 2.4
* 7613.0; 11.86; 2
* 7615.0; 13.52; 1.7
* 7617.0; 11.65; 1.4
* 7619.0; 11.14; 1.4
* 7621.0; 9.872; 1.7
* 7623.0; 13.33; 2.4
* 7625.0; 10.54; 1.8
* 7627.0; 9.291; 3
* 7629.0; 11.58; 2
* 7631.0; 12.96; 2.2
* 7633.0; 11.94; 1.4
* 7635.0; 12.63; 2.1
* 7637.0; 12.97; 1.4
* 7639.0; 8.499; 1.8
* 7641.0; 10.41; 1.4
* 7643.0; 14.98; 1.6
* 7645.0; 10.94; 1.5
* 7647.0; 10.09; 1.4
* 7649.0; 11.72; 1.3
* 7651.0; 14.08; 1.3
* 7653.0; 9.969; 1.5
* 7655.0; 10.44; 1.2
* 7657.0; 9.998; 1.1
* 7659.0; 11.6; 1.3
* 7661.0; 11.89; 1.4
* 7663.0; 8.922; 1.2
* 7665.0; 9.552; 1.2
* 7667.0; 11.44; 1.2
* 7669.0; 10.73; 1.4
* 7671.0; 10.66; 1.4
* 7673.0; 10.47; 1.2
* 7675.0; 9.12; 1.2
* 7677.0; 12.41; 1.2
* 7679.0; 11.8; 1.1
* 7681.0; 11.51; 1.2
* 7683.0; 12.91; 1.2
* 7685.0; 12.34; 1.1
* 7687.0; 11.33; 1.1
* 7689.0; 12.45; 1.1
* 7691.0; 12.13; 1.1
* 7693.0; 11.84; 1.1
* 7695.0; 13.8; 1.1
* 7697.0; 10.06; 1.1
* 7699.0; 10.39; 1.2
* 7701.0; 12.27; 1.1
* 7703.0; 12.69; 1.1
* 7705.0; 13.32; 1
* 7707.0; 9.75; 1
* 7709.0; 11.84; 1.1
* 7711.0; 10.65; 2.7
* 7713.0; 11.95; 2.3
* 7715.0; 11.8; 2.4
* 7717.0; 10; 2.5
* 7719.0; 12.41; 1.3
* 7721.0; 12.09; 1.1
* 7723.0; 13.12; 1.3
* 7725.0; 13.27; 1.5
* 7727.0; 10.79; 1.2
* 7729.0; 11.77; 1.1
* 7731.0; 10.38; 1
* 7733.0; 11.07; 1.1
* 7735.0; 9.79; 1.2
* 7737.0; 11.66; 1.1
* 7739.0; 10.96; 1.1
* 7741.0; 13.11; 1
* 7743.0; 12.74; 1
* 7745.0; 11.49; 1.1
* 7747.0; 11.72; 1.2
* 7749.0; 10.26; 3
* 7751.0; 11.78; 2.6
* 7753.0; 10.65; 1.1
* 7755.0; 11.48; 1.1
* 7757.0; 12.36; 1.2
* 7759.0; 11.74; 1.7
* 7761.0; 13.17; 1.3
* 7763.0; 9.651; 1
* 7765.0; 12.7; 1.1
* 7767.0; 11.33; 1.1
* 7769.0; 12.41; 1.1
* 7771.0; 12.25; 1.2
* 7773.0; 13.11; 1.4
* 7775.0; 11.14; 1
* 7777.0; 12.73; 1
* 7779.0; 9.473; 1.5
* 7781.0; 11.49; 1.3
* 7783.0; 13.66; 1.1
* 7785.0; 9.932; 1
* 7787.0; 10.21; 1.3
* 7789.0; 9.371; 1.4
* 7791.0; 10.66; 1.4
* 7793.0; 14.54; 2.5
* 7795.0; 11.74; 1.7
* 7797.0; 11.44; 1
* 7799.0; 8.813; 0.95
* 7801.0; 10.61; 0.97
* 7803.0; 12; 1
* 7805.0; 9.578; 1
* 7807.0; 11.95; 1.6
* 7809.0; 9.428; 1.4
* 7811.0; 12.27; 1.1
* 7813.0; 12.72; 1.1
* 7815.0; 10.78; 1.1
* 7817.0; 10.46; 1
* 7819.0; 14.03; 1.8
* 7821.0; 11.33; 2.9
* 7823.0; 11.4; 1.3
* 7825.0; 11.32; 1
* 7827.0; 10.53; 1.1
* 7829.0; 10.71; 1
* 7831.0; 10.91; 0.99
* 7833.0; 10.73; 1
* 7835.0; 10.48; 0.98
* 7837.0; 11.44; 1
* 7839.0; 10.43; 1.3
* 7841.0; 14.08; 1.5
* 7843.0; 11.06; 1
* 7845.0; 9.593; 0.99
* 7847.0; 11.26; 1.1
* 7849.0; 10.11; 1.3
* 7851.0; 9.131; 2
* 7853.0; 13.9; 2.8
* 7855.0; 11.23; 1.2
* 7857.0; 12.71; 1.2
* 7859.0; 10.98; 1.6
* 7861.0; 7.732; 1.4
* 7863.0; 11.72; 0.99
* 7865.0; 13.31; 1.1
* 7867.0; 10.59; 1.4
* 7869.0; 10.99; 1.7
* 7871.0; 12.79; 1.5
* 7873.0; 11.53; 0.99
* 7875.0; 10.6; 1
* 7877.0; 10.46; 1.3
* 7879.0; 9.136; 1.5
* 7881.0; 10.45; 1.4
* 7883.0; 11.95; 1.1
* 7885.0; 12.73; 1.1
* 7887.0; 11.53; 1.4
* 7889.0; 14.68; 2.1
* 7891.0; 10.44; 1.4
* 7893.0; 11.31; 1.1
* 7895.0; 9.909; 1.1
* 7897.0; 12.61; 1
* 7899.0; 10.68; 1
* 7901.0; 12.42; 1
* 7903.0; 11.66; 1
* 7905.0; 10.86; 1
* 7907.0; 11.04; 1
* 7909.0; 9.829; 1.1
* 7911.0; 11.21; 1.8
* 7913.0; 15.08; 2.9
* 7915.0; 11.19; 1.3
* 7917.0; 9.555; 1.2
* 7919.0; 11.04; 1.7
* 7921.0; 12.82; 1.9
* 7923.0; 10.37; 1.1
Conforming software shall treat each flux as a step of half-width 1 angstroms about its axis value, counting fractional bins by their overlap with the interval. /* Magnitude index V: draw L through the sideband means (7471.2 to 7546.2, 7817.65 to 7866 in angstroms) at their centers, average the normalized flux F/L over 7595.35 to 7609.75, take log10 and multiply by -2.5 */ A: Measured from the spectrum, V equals -0.18 mag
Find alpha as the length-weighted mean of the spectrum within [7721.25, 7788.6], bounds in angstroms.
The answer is 11.6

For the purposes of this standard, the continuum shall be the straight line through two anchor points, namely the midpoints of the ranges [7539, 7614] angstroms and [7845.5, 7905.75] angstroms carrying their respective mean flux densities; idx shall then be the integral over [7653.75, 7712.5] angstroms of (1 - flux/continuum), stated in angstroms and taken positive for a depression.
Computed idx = 4.2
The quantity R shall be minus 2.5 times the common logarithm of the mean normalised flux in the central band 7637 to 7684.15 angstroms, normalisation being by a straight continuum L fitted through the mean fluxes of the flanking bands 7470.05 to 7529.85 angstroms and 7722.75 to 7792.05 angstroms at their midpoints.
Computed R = 0.06 mag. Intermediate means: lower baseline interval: 12.1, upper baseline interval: 11.5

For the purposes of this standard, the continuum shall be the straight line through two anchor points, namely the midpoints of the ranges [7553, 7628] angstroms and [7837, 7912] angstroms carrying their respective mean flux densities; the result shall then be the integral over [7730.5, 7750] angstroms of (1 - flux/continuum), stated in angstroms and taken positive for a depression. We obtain 0.9 angstroms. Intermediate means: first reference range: 12.6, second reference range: 11.3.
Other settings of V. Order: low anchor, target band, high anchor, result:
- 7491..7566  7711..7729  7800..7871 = -0.027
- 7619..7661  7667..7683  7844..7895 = 0.025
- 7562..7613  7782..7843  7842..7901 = 0.032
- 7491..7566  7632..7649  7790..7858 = 0.023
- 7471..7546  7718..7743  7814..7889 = -0.020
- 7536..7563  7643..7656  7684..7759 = 0.033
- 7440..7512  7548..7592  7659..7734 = -0.075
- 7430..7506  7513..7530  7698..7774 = -0.024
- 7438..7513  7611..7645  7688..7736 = 0.011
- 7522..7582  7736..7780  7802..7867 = -0.020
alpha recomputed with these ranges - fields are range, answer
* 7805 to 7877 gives 11.2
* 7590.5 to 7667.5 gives 11.8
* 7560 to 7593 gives 12.8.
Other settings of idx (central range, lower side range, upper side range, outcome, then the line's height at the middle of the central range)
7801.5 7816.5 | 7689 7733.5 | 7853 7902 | 0.4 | 11.5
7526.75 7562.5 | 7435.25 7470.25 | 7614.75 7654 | -1.0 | 11.8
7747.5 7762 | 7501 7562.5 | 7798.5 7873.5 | -0.3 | 11.4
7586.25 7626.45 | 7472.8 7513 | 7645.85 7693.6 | -3.6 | 11.6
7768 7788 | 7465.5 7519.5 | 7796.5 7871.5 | -0.5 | 11.3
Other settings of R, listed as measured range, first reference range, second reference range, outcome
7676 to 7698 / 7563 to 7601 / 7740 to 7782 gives 0.01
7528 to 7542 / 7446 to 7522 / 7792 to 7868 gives 0.02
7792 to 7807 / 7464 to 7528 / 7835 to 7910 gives 0.01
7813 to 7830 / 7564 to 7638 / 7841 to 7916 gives 0.02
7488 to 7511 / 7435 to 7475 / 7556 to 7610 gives 0.02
